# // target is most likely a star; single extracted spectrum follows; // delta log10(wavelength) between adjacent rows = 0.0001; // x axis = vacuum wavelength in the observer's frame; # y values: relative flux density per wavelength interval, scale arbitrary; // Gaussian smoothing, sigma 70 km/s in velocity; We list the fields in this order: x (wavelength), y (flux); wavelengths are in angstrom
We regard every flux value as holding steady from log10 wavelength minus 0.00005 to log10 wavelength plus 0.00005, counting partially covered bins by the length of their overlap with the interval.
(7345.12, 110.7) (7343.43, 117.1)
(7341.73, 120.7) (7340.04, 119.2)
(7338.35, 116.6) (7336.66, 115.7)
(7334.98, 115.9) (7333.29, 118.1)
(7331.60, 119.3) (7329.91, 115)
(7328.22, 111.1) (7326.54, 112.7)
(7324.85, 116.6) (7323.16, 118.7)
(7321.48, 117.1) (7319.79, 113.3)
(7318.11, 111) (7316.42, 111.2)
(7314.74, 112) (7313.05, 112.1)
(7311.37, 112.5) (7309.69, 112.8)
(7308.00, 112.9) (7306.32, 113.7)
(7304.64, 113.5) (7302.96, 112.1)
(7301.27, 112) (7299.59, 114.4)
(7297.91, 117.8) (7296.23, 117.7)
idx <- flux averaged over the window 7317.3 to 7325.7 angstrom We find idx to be 115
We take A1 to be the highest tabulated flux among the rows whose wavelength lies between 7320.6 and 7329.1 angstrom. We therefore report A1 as 118.7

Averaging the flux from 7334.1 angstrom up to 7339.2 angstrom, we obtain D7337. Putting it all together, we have 116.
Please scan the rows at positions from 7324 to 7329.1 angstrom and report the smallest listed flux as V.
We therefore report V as 111.1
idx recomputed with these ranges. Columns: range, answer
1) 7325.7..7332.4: 115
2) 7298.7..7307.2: 113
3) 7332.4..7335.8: 117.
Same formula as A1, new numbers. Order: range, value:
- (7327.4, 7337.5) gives 119.3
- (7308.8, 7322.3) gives 117.1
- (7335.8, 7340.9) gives 119.2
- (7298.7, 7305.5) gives 114.4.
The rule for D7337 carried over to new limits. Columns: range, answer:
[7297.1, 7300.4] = 116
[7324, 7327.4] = 115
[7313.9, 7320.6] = 112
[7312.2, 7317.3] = 112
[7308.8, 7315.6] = 112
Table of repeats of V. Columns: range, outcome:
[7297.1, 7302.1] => 112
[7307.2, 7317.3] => 111.2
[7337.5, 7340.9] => 116.6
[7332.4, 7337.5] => 115.7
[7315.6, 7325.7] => 111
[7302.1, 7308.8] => 112.1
